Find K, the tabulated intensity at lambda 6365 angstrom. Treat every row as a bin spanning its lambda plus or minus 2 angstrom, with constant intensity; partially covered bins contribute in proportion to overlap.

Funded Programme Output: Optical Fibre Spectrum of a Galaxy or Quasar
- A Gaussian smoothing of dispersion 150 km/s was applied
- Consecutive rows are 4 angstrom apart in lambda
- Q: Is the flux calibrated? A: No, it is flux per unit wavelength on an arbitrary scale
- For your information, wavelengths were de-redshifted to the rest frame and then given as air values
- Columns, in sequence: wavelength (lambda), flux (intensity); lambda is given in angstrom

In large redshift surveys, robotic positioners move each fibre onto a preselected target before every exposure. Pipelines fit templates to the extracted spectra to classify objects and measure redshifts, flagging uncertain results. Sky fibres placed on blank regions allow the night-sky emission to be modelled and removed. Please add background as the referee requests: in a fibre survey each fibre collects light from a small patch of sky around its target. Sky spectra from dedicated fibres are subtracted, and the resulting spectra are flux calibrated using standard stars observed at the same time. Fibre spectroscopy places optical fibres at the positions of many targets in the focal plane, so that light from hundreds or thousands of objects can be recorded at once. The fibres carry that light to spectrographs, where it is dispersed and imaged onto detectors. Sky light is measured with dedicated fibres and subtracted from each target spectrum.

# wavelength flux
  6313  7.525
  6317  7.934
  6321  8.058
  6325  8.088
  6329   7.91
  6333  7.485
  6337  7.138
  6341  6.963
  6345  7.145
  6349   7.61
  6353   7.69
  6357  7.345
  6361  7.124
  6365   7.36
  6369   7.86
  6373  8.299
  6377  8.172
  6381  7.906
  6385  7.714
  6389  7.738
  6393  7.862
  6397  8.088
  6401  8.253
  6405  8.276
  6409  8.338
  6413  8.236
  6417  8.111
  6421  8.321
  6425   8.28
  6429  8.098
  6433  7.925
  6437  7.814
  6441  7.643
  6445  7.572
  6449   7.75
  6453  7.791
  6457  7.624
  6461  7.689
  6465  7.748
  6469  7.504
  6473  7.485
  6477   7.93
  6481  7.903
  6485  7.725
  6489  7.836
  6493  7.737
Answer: 7.36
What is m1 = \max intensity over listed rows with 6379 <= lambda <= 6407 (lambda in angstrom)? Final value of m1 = 8.276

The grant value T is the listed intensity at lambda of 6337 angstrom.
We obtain 7.138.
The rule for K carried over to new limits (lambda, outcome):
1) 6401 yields 8.253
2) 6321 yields 8.058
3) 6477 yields 7.93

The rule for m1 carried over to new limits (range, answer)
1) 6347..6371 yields 7.86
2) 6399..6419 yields 8.338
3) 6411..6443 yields 8.321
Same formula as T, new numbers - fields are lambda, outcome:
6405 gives 8.276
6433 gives 7.925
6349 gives 7.61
